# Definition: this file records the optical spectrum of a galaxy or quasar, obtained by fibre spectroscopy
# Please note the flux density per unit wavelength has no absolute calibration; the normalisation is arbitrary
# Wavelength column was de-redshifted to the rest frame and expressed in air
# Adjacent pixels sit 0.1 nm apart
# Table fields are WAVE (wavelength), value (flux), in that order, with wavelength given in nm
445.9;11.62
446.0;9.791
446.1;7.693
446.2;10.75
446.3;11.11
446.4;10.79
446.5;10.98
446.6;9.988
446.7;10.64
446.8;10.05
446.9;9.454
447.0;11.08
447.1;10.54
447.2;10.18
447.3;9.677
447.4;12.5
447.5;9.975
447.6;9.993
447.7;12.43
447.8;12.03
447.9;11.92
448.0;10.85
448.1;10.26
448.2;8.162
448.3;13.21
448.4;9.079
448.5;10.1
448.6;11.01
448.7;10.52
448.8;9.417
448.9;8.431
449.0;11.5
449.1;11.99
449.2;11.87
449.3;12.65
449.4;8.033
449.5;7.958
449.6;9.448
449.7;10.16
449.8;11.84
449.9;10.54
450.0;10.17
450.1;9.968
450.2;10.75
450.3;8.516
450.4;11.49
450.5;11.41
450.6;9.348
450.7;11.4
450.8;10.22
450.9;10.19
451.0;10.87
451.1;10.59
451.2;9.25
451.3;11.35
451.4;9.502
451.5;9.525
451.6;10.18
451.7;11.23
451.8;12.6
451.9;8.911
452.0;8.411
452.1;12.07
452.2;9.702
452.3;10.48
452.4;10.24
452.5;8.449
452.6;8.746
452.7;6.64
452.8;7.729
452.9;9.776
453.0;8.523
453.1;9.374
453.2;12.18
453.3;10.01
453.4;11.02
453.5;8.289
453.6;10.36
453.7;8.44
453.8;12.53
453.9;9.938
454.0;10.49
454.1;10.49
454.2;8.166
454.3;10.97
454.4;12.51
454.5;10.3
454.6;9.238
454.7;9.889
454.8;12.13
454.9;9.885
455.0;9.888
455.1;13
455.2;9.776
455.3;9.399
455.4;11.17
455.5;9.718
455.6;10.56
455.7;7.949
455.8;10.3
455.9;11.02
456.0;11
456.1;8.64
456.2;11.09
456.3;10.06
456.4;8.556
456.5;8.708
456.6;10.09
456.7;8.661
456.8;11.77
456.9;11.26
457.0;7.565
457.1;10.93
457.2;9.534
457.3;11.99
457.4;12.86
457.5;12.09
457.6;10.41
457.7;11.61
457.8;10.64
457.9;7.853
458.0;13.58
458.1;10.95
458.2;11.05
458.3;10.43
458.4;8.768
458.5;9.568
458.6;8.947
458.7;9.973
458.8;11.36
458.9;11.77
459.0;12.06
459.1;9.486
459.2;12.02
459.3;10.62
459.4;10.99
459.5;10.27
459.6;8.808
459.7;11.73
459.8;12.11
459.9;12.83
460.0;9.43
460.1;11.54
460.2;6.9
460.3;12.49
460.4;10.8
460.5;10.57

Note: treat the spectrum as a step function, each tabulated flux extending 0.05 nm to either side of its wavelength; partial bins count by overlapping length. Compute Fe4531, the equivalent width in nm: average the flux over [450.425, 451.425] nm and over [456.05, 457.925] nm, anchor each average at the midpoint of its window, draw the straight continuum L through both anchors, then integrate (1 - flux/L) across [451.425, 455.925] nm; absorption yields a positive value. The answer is 0.14 nm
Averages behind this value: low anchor 10.5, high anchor 10.3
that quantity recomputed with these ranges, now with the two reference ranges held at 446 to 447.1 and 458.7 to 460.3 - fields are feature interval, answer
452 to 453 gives 0.122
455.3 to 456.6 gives 0.095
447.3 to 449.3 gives -0.096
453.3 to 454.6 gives 0.041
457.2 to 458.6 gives -0.005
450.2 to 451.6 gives 0.019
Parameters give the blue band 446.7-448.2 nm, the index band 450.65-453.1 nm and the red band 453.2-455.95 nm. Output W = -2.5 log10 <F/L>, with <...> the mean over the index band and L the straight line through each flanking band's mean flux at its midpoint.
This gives 0.065 mag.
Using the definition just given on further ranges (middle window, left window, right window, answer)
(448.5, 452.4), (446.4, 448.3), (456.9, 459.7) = 0.03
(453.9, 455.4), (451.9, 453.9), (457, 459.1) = -0.05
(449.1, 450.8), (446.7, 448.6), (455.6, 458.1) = 0.02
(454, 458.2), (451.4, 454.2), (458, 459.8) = -0.01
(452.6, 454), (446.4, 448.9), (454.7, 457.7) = 0.09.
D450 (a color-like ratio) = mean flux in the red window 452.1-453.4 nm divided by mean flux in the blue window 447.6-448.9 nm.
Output 0.89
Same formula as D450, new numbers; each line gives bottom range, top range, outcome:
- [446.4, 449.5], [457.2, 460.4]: 1.02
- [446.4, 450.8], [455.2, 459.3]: 0.99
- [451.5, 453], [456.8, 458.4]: 1.12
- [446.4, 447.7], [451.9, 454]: 0.92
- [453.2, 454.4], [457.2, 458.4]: 1.08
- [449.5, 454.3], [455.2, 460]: 1.04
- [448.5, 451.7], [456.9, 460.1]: 1.04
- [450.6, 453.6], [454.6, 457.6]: 1.04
